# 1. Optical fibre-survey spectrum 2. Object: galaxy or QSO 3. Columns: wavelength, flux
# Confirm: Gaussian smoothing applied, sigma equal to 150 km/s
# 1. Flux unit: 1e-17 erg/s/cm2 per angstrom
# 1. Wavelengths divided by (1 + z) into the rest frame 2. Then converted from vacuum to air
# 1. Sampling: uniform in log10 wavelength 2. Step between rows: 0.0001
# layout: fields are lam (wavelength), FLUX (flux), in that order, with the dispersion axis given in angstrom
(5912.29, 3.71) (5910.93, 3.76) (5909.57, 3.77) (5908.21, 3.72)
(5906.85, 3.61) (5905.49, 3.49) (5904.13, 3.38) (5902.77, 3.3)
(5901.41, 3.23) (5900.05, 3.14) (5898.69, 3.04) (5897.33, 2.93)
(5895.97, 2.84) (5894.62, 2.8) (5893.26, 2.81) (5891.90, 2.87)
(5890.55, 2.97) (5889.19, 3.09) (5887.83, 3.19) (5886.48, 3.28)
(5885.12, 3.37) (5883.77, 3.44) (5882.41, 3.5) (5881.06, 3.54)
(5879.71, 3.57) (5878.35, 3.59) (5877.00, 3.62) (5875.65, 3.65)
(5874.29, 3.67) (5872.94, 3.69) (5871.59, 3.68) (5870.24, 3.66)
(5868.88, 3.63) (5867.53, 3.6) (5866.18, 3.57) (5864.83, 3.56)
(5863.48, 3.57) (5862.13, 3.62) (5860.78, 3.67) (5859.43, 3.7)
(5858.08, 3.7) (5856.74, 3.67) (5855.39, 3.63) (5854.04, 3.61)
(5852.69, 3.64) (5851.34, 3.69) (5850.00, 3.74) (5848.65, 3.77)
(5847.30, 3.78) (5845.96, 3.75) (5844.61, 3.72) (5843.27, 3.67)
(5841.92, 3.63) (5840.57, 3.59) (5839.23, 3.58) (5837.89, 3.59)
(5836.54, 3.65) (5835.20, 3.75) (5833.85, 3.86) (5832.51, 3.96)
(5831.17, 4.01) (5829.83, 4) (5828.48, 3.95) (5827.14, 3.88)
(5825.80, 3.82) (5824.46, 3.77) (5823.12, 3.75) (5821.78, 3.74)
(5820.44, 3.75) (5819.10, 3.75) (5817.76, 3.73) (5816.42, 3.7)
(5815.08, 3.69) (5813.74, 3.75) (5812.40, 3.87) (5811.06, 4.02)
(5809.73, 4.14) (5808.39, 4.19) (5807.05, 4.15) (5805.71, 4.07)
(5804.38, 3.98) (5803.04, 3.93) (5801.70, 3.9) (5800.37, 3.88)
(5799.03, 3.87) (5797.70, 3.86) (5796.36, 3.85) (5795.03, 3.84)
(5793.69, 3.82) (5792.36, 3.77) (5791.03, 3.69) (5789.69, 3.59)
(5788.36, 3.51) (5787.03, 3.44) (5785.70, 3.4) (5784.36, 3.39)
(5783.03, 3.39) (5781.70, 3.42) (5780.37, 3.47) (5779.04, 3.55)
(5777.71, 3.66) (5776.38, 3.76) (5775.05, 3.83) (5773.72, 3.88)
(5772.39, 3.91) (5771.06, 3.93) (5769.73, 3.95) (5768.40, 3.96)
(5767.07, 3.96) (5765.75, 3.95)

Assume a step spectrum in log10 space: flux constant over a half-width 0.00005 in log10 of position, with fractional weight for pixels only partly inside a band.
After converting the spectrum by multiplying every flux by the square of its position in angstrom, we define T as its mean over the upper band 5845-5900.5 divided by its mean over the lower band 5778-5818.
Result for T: 0.9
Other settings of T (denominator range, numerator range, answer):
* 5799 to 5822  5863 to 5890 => 0.92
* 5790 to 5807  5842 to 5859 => 0.97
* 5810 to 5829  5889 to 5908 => 0.84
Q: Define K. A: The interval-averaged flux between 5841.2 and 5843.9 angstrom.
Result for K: 3.64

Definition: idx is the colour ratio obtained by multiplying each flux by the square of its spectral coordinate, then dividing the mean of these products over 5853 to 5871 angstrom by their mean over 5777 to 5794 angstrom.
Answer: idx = 1.05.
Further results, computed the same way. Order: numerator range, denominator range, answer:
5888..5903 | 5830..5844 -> 0.82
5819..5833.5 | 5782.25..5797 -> 1.08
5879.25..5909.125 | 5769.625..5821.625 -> 0.89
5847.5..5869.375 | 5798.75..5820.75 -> 0.95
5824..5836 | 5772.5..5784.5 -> 1.09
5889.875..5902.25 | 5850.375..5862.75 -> 0.82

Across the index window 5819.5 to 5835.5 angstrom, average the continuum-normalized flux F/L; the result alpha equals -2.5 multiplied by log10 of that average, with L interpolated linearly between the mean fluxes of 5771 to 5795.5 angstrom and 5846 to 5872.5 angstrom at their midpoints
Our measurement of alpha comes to -0.06 mag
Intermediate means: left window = 3.64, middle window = 3.85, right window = 3.66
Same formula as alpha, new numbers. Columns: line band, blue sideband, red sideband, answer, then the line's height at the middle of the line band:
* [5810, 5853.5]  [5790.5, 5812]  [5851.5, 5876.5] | 0.006 mag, 3.79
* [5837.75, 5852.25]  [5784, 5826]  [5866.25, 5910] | -0.028 mag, 3.59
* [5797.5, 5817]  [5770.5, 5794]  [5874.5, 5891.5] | -0.105 mag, 3.57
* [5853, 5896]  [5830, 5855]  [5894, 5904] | -0.034 mag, 3.35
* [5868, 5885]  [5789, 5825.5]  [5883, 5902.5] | -0.118 mag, 3.22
